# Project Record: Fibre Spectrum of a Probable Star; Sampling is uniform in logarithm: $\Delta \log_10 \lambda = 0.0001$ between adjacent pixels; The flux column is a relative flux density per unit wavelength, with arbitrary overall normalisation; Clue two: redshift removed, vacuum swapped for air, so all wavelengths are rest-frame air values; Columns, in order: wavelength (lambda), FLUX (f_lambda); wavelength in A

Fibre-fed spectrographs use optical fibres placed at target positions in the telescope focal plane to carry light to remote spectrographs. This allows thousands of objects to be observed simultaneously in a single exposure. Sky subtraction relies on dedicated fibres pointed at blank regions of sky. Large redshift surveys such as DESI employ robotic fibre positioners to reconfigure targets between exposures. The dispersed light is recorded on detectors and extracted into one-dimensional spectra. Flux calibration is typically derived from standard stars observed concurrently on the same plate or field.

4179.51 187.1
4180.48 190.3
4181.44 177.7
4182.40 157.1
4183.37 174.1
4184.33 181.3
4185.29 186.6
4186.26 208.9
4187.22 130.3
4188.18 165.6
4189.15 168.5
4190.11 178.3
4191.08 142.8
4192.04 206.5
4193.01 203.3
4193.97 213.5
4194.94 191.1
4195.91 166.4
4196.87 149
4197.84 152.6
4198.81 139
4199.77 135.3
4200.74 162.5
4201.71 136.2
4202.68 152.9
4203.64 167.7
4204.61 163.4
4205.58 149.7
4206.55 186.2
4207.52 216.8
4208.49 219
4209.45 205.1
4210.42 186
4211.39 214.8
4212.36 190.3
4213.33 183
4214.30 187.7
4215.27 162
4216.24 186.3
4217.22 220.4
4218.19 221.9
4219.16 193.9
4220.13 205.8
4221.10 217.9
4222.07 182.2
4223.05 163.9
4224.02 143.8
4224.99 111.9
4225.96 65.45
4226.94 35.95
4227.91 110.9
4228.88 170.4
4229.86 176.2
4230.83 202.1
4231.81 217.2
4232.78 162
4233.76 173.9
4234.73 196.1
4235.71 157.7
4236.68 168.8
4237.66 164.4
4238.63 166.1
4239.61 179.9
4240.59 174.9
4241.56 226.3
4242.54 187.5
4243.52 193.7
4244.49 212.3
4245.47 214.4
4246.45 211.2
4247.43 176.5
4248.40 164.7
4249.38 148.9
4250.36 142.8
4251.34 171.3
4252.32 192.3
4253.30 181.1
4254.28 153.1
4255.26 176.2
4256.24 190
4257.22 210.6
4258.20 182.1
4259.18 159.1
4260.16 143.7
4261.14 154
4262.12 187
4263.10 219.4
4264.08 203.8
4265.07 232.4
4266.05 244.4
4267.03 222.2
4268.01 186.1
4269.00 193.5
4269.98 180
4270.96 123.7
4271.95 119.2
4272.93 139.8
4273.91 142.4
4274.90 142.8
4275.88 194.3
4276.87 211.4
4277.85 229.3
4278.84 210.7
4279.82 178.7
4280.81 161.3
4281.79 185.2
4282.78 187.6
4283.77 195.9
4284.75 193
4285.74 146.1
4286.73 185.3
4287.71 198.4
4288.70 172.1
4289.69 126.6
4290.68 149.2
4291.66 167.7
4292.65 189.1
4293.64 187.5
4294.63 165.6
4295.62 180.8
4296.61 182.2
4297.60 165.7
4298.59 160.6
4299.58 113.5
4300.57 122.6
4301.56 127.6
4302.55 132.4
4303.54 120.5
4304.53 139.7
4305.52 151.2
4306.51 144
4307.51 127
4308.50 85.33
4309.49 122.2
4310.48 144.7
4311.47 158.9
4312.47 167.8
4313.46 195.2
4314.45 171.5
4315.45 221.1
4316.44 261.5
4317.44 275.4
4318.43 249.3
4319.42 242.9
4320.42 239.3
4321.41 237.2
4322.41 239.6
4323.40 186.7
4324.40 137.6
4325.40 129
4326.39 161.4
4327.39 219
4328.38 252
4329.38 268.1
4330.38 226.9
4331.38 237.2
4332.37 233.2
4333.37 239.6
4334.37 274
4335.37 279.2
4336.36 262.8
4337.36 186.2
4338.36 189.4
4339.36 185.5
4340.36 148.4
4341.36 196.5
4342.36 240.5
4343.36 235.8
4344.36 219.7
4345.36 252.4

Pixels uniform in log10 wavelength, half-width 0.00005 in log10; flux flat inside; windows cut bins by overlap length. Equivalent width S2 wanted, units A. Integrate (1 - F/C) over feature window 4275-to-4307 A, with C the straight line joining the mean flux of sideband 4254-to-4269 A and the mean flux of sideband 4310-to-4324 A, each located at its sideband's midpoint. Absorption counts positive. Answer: 5.5 A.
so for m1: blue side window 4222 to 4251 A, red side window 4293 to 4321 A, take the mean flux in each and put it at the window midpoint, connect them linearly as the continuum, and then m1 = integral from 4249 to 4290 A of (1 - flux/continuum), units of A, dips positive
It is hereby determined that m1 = -2.69 A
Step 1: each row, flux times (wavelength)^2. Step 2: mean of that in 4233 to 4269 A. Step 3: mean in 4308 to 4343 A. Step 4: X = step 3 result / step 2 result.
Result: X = 1.16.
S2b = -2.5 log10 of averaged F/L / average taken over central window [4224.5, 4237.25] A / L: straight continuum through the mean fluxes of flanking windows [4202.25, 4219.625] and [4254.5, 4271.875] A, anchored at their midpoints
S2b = 0.25 mag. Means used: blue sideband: 189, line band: 150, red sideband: 186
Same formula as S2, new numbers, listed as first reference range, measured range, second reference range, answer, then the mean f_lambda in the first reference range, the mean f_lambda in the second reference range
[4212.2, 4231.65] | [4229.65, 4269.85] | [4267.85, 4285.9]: -3.5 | 167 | 175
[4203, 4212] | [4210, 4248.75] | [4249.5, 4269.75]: 2.3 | 189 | 186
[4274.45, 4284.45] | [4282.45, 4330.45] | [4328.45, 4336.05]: 9.6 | 190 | 252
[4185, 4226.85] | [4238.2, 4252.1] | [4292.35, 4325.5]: -0.8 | 174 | 173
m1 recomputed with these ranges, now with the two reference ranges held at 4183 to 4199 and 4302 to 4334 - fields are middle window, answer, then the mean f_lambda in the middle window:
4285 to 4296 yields 1.0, 170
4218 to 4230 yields 1.8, 152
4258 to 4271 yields -0.4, 190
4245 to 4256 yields 0.4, 176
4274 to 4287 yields 0.1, 185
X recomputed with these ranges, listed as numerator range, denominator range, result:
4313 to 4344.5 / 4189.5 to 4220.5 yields 1.29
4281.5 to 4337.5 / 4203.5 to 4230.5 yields 1.13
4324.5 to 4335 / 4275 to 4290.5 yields 1.24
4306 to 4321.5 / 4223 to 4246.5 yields 1.18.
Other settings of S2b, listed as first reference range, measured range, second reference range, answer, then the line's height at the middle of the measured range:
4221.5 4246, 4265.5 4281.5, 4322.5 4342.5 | 0.03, 185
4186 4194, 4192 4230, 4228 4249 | 0.06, 180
